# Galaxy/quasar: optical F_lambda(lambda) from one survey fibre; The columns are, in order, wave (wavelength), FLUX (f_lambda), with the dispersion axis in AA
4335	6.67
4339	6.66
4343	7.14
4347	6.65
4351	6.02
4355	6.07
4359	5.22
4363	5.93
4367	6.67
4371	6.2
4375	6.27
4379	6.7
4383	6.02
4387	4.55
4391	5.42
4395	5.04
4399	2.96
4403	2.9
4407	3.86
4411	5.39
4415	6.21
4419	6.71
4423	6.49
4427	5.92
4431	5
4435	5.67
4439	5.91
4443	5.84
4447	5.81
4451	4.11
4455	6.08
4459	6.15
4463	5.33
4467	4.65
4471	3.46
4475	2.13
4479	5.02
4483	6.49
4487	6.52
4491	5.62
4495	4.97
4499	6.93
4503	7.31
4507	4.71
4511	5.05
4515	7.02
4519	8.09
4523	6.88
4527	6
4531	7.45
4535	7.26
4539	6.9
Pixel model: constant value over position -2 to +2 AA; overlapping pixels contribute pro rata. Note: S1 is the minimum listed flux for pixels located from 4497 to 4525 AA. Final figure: 4.71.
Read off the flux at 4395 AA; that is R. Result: 5.04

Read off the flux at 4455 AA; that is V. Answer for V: 6.08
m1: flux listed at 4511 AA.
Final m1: 5.05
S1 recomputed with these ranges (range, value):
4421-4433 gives 5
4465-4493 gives 2.13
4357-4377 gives 5.22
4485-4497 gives 4.97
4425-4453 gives 4.11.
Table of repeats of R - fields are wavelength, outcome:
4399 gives 2.96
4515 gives 7.02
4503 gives 7.31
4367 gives 6.67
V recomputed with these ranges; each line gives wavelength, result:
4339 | 6.66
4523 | 6.88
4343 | 7.14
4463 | 5.33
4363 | 5.93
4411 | 5.39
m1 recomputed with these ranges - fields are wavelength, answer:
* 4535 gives 7.26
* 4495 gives 4.97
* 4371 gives 6.2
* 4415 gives 6.21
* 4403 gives 2.9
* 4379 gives 6.7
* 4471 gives 3.46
